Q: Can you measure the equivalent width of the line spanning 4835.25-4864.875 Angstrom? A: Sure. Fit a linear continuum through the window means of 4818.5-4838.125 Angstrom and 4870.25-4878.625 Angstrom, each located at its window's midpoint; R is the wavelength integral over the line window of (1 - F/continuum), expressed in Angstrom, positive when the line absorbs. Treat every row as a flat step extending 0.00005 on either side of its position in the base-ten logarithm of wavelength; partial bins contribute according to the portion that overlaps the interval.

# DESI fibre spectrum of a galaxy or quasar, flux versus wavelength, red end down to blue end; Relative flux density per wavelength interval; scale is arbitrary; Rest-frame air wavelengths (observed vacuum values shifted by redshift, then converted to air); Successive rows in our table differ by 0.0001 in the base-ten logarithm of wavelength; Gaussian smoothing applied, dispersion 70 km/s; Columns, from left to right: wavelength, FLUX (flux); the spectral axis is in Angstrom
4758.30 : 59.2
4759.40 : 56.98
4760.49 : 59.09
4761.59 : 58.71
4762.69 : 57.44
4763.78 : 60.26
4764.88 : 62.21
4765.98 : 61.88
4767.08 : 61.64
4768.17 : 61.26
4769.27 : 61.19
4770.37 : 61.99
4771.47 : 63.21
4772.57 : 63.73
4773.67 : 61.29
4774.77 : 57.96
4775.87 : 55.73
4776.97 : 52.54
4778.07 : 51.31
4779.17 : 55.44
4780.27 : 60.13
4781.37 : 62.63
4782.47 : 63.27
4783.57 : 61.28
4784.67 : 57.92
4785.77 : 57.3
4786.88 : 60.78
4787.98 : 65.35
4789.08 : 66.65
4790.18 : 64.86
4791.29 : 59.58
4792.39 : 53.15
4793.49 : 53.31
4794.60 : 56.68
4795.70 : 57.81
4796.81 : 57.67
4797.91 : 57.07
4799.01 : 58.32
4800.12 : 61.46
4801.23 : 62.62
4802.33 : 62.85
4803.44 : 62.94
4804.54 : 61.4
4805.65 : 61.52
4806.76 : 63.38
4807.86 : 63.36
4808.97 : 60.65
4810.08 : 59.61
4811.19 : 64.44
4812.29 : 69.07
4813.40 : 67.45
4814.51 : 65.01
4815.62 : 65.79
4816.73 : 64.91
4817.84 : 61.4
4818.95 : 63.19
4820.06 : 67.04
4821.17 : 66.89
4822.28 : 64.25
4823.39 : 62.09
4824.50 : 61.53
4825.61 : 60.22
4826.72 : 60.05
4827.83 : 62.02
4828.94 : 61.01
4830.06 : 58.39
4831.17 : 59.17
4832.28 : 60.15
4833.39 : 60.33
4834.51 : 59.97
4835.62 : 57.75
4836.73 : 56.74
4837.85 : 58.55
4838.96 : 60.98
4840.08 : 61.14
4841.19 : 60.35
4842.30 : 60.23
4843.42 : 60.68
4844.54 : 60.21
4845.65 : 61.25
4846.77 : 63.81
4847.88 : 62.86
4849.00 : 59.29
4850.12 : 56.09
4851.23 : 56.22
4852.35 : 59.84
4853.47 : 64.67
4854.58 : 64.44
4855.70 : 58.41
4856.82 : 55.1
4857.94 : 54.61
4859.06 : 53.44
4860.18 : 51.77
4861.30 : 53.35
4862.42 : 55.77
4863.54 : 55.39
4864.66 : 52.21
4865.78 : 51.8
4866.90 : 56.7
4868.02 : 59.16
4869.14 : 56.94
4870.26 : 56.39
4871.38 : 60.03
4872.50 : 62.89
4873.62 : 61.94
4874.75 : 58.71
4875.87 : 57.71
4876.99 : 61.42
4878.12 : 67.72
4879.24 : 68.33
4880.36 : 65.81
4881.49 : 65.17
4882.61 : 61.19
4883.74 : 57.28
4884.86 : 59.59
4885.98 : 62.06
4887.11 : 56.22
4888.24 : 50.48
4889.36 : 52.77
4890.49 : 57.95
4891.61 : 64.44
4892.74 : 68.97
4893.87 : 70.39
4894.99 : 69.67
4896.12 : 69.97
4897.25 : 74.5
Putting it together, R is 1.3 Angstrom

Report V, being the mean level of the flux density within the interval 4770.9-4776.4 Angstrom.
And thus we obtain 60.4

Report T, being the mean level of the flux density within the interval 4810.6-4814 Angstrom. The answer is 66.9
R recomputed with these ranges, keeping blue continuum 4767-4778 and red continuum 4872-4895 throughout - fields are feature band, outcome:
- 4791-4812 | 0.06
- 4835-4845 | 0.21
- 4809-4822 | -0.94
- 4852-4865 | 0.99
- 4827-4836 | 0.13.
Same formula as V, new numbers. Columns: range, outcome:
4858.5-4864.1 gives 53.9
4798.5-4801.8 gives 60.8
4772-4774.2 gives 62.5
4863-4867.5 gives 54.1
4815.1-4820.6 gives 64.4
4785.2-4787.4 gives 58.8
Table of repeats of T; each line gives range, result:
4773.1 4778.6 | 55.8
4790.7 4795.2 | 55.7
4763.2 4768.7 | 61.5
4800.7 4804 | 62.9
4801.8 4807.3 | 62.4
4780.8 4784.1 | 62.4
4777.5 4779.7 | 53.4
